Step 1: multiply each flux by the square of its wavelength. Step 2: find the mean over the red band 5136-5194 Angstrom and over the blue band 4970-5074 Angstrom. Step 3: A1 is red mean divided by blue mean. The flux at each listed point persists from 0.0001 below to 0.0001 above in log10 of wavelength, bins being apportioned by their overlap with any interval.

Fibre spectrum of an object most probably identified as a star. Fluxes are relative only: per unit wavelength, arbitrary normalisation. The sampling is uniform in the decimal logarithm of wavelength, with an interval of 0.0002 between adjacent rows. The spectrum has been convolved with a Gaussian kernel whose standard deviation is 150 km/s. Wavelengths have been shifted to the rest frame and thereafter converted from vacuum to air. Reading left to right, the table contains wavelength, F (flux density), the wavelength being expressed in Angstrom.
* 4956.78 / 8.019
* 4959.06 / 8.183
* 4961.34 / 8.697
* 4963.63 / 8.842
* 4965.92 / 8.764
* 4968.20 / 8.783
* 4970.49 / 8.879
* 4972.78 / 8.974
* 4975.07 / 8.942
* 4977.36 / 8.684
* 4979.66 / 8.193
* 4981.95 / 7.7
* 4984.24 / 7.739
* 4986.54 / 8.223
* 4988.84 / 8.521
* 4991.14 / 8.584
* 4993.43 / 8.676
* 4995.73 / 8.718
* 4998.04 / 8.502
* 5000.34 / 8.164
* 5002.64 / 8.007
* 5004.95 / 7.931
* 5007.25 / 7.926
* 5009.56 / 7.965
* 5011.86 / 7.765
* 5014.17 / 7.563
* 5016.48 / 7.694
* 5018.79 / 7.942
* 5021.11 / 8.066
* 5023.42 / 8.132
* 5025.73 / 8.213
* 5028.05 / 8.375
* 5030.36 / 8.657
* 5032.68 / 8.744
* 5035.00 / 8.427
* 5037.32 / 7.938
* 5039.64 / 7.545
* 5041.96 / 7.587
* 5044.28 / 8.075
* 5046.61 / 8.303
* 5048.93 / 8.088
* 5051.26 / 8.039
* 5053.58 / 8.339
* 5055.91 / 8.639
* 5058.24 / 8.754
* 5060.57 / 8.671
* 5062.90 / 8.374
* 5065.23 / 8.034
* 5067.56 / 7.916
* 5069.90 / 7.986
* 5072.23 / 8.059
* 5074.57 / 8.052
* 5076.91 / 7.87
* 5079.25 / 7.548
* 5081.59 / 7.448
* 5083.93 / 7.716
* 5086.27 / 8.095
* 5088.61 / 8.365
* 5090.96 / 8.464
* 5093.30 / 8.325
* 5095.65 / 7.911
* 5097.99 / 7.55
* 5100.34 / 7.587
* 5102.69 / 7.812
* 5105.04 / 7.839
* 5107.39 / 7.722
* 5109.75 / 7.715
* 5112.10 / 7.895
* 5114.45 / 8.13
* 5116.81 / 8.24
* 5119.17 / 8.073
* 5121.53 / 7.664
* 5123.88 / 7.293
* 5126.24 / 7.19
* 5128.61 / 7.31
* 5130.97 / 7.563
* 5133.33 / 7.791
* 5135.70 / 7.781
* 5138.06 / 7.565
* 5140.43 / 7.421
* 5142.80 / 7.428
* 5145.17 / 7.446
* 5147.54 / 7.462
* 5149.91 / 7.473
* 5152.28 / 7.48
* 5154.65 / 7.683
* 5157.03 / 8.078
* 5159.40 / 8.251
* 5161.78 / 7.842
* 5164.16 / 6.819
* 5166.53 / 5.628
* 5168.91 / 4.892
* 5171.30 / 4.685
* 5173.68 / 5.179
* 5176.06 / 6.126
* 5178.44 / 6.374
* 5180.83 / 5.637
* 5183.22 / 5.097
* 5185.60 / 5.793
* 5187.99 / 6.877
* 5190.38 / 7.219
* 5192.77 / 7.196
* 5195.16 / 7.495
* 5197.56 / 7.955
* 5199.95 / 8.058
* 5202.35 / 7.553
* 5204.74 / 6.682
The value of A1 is 0.87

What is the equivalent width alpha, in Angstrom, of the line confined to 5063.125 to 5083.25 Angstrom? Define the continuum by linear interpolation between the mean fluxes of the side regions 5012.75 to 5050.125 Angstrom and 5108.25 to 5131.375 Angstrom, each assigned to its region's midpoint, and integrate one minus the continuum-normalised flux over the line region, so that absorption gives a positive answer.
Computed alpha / 0.1 Angstrom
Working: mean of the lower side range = 8.08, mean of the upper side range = 7.71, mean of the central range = 7.88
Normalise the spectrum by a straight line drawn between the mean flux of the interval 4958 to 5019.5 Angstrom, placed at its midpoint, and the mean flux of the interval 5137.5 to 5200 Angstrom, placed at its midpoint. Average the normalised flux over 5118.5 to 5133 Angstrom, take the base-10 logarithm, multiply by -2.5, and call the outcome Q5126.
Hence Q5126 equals -0.05 mag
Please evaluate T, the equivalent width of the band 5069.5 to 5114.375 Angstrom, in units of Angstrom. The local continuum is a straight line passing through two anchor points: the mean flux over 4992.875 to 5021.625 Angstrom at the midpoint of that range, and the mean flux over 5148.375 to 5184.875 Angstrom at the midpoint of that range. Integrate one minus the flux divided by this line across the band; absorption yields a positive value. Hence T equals -4.2 Angstrom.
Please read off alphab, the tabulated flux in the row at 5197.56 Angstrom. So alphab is 7.955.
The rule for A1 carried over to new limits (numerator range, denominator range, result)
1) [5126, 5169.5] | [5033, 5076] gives 0.93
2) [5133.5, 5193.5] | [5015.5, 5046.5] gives 0.88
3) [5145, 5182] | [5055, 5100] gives 0.85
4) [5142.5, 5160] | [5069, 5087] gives 1.01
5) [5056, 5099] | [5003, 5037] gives 1.02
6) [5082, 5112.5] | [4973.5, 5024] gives 1.01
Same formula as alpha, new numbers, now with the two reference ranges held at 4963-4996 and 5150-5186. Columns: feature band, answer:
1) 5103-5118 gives -1.8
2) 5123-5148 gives -2.6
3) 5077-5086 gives -0.3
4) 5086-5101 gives -1.6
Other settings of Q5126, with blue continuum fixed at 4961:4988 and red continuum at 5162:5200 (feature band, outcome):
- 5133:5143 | -0.13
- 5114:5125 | -0.13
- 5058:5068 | -0.11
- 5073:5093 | -0.09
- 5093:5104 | -0.09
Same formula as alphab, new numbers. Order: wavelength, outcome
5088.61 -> 8.365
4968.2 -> 8.783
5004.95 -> 7.931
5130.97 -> 7.563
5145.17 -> 7.446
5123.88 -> 7.293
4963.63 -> 8.842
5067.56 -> 7.916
